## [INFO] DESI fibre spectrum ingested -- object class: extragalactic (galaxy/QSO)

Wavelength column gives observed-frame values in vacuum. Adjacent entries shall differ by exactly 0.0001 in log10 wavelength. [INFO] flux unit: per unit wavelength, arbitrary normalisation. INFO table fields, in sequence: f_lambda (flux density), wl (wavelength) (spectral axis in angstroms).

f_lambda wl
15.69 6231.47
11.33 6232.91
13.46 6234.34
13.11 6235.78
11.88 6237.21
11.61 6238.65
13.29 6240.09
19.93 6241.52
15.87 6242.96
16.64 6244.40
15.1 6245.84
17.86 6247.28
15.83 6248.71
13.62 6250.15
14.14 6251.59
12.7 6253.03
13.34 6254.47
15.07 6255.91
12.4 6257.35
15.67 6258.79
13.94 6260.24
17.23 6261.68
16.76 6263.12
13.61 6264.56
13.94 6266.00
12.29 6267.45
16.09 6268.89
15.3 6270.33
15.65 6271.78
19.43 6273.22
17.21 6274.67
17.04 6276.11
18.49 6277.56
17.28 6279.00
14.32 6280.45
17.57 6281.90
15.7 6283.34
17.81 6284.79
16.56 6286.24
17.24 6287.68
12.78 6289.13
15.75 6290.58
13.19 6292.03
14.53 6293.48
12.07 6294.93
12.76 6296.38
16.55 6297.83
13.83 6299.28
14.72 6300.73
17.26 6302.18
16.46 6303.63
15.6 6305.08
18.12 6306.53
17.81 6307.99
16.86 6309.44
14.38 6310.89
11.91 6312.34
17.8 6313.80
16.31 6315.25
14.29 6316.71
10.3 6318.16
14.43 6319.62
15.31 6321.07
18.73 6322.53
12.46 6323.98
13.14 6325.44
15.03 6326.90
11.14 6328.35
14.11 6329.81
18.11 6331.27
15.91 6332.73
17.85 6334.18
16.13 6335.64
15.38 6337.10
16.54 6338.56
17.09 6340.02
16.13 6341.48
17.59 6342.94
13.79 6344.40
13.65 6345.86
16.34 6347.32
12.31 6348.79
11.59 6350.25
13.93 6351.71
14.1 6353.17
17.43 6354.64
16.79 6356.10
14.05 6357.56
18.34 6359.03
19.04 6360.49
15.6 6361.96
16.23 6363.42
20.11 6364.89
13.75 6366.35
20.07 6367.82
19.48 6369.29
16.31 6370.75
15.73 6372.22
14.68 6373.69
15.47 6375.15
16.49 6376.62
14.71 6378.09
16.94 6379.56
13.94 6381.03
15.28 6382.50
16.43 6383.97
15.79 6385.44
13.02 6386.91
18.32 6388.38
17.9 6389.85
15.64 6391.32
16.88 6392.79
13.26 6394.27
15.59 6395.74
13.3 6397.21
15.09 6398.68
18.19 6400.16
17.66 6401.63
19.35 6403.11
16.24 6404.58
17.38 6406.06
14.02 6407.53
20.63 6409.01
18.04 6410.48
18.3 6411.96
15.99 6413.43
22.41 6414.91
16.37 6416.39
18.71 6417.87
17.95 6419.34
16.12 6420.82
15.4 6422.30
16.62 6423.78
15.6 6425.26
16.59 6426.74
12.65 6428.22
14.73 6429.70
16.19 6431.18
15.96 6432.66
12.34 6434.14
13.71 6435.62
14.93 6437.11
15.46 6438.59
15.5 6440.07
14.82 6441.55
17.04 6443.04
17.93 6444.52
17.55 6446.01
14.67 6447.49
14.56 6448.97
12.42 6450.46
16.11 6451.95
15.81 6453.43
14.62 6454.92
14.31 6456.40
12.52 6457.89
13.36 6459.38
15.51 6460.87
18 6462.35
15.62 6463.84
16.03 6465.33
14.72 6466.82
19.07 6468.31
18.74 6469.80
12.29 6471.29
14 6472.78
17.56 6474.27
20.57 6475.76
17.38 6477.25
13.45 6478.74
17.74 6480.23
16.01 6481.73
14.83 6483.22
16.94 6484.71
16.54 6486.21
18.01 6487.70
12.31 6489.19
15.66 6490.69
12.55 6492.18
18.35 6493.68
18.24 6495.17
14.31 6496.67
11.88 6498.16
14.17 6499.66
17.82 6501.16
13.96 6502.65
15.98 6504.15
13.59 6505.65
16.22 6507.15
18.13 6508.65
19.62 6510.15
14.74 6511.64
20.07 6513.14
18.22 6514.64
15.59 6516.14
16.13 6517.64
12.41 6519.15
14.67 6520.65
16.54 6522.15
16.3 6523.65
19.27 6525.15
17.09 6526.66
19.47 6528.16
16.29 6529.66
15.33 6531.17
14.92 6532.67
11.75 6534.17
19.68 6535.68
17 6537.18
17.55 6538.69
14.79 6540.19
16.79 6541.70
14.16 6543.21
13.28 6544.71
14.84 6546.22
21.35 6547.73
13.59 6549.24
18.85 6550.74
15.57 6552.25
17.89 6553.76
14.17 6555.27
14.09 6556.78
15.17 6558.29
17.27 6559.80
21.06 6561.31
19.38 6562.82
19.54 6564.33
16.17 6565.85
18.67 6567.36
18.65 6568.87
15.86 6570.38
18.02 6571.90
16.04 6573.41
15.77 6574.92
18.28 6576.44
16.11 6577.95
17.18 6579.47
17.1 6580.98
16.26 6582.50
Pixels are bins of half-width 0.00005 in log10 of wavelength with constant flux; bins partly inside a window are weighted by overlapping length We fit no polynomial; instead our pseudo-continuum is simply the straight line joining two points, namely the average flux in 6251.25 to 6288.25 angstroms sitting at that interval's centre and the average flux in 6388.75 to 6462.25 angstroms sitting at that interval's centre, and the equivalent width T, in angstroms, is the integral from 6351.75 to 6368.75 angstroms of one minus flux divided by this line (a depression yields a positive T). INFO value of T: -1.0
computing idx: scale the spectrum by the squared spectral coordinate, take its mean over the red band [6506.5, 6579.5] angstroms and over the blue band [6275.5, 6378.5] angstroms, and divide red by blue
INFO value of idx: 1.14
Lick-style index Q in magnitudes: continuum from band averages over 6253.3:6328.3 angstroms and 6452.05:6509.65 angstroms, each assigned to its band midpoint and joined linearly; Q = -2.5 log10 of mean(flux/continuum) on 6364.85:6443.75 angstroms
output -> -0.05 mag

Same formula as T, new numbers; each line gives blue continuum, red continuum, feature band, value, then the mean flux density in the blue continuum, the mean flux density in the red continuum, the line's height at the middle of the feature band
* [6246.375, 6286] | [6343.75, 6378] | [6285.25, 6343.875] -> 1.55 angstroms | 15.6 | 15.9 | 15.7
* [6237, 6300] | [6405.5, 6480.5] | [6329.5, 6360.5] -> -0.18 angstroms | 15.3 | 16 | 15.6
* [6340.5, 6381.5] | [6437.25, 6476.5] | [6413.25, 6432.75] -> -0.96 angstroms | 15.9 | 15.7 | 15.8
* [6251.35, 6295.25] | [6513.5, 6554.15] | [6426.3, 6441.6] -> 1.12 angstroms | 15.4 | 16.3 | 15.9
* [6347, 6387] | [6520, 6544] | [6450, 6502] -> 1.74 angstroms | 15.9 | 16.4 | 16.2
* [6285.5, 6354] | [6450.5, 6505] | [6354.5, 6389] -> -2.57 angstroms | 15.1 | 15.6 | 15.3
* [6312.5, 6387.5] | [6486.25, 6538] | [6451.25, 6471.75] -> 0.51 angstroms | 15.6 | 16.1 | 15.9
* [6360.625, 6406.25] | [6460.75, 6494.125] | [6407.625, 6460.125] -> 1.20 angstroms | 16.3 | 16.2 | 16.2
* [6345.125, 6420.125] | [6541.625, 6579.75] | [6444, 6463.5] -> 1.64 angstroms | 16.4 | 16.8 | 16.6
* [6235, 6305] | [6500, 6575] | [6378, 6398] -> 0.39 angstroms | 15.2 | 16.6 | 15.8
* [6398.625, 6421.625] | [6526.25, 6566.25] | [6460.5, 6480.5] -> 0.86 angstroms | 17.7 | 16.6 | 17.2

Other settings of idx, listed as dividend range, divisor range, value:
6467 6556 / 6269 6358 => 1.11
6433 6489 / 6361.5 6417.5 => 0.96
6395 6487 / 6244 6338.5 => 1.10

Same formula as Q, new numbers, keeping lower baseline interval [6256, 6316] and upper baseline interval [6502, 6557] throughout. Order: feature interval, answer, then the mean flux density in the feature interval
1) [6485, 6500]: 0.06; 15.3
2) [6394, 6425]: -0.07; 17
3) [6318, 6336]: 0.06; 14.9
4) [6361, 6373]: -0.09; 17.2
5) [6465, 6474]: 0.01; 15.9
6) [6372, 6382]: 0.03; 15.4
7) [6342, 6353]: 0.11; 14.2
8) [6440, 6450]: 0.01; 15.9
